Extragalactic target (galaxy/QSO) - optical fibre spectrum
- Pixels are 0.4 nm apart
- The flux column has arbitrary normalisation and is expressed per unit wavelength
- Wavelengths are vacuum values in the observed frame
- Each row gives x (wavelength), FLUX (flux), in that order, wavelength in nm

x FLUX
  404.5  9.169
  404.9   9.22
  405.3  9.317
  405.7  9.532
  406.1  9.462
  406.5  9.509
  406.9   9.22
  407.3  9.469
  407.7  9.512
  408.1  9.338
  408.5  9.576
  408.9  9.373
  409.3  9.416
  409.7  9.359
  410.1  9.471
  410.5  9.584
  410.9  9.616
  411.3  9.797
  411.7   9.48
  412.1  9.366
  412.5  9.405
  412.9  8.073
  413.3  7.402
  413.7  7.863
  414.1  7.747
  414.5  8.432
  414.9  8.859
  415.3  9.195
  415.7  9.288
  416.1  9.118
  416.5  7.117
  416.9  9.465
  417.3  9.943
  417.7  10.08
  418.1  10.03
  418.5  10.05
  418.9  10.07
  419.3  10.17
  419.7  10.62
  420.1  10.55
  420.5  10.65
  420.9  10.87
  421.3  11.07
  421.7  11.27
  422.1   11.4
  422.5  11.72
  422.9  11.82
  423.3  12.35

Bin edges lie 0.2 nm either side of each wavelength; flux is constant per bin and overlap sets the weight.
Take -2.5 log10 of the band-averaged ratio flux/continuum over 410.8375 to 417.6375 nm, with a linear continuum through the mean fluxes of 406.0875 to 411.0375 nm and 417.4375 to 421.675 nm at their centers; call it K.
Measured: 0.13 mag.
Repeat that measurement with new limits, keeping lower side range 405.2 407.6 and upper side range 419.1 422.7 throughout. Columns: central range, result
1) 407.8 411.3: 0.030 mag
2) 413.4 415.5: 0.221 mag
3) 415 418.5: 0.130 mag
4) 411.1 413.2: 0.100 mag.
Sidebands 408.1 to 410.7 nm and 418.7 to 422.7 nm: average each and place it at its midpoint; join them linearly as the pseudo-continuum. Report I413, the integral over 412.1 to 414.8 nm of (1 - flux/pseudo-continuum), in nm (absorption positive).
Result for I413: 0.45 nm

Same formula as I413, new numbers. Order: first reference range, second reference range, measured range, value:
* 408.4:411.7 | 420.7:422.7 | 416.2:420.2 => 0.36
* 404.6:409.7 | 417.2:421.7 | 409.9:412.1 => 0.04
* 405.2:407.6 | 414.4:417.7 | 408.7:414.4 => 0.14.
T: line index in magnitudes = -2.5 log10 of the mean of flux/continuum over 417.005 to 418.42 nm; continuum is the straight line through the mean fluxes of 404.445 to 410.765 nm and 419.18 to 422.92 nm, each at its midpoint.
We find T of 0.07 mag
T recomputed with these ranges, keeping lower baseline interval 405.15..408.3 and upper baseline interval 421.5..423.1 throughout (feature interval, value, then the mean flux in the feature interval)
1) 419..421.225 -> 0.067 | 10.6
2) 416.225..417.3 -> 0.240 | 8.66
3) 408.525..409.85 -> 0.039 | 9.41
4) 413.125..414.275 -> 0.327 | 7.67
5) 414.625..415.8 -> 0.169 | 9.06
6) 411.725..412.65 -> 0.085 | 9.4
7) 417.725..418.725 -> 0.098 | 10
